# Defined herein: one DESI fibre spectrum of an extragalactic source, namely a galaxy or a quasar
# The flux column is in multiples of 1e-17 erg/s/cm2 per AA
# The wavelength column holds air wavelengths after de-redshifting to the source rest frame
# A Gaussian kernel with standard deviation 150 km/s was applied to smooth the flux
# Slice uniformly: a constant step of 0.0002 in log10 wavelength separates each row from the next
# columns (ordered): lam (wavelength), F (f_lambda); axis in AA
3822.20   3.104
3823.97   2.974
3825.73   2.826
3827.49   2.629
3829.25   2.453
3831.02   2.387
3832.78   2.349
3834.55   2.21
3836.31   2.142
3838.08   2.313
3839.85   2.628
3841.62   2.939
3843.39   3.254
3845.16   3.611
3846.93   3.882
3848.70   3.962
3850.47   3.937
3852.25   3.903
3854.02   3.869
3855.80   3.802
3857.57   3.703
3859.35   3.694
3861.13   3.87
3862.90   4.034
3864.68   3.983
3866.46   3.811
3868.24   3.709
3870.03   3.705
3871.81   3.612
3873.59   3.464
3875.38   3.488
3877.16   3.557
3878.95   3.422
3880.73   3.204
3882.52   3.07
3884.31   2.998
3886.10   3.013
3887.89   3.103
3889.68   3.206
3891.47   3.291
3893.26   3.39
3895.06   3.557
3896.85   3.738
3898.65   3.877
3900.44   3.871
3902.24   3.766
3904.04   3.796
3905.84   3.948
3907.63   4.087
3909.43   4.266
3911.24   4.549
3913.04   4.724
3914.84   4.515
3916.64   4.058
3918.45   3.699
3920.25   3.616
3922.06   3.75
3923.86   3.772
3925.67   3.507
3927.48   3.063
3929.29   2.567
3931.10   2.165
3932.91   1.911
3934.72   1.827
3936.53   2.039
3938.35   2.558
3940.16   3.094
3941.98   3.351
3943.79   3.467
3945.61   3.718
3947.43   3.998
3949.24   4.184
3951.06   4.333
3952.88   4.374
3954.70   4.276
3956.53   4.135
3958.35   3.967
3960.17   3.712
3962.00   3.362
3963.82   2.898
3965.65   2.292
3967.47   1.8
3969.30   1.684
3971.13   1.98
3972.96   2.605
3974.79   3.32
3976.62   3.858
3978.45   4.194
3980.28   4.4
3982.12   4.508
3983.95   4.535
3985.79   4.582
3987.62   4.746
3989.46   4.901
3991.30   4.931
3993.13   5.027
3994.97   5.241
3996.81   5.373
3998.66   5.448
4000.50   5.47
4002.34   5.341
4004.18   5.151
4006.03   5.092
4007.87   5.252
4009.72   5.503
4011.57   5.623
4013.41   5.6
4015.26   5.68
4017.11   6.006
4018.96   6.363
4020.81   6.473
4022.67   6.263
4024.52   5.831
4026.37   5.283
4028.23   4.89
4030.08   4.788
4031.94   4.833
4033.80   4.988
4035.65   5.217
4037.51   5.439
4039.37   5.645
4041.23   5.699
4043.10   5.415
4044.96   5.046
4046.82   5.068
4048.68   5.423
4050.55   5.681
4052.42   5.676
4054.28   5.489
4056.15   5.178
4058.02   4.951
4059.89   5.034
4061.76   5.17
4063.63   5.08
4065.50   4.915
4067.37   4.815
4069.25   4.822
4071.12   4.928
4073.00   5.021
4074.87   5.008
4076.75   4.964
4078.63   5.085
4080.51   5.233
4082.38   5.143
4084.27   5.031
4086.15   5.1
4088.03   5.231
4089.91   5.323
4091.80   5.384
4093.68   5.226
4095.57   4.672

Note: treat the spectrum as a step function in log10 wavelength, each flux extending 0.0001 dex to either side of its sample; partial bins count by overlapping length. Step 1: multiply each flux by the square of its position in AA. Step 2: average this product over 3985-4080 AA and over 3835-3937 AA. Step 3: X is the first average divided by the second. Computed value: 1.6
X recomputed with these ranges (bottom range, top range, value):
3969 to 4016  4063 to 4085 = 1.12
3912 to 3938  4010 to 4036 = 1.82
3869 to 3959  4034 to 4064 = 1.61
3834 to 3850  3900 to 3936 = 1.21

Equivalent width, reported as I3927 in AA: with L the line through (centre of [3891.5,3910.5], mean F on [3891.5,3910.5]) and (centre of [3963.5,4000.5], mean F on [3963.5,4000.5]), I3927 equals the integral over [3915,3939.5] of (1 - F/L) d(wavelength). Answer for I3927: 5.39 AA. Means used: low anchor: 3.81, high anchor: 3.97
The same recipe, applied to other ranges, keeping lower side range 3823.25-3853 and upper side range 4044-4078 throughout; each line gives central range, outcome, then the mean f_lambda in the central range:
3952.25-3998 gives 4.6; 3.88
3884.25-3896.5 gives 0.7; 3.26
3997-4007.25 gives -1.7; 5.3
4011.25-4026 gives -3.9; 5.97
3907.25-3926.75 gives -1.7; 4.04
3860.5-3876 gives -2.3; 3.74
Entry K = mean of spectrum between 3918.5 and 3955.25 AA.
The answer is 3.28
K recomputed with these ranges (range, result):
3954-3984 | 3.34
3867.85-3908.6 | 3.52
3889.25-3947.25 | 3.47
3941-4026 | 4.46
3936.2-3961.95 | 3.68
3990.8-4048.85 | 5.42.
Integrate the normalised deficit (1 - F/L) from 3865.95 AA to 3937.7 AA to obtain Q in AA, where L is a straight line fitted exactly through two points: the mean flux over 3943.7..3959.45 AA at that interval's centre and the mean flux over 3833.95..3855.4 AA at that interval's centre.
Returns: 4.2 AA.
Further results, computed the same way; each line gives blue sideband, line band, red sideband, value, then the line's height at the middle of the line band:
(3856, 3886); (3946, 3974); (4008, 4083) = 7.1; 4.47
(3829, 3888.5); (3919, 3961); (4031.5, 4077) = 7.6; 4.11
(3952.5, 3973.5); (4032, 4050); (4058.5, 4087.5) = -3.5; 4.45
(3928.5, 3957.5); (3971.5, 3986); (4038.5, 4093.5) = -0.3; 3.82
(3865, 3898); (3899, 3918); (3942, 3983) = -3.8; 3.45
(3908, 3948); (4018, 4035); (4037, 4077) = -2.7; 4.77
